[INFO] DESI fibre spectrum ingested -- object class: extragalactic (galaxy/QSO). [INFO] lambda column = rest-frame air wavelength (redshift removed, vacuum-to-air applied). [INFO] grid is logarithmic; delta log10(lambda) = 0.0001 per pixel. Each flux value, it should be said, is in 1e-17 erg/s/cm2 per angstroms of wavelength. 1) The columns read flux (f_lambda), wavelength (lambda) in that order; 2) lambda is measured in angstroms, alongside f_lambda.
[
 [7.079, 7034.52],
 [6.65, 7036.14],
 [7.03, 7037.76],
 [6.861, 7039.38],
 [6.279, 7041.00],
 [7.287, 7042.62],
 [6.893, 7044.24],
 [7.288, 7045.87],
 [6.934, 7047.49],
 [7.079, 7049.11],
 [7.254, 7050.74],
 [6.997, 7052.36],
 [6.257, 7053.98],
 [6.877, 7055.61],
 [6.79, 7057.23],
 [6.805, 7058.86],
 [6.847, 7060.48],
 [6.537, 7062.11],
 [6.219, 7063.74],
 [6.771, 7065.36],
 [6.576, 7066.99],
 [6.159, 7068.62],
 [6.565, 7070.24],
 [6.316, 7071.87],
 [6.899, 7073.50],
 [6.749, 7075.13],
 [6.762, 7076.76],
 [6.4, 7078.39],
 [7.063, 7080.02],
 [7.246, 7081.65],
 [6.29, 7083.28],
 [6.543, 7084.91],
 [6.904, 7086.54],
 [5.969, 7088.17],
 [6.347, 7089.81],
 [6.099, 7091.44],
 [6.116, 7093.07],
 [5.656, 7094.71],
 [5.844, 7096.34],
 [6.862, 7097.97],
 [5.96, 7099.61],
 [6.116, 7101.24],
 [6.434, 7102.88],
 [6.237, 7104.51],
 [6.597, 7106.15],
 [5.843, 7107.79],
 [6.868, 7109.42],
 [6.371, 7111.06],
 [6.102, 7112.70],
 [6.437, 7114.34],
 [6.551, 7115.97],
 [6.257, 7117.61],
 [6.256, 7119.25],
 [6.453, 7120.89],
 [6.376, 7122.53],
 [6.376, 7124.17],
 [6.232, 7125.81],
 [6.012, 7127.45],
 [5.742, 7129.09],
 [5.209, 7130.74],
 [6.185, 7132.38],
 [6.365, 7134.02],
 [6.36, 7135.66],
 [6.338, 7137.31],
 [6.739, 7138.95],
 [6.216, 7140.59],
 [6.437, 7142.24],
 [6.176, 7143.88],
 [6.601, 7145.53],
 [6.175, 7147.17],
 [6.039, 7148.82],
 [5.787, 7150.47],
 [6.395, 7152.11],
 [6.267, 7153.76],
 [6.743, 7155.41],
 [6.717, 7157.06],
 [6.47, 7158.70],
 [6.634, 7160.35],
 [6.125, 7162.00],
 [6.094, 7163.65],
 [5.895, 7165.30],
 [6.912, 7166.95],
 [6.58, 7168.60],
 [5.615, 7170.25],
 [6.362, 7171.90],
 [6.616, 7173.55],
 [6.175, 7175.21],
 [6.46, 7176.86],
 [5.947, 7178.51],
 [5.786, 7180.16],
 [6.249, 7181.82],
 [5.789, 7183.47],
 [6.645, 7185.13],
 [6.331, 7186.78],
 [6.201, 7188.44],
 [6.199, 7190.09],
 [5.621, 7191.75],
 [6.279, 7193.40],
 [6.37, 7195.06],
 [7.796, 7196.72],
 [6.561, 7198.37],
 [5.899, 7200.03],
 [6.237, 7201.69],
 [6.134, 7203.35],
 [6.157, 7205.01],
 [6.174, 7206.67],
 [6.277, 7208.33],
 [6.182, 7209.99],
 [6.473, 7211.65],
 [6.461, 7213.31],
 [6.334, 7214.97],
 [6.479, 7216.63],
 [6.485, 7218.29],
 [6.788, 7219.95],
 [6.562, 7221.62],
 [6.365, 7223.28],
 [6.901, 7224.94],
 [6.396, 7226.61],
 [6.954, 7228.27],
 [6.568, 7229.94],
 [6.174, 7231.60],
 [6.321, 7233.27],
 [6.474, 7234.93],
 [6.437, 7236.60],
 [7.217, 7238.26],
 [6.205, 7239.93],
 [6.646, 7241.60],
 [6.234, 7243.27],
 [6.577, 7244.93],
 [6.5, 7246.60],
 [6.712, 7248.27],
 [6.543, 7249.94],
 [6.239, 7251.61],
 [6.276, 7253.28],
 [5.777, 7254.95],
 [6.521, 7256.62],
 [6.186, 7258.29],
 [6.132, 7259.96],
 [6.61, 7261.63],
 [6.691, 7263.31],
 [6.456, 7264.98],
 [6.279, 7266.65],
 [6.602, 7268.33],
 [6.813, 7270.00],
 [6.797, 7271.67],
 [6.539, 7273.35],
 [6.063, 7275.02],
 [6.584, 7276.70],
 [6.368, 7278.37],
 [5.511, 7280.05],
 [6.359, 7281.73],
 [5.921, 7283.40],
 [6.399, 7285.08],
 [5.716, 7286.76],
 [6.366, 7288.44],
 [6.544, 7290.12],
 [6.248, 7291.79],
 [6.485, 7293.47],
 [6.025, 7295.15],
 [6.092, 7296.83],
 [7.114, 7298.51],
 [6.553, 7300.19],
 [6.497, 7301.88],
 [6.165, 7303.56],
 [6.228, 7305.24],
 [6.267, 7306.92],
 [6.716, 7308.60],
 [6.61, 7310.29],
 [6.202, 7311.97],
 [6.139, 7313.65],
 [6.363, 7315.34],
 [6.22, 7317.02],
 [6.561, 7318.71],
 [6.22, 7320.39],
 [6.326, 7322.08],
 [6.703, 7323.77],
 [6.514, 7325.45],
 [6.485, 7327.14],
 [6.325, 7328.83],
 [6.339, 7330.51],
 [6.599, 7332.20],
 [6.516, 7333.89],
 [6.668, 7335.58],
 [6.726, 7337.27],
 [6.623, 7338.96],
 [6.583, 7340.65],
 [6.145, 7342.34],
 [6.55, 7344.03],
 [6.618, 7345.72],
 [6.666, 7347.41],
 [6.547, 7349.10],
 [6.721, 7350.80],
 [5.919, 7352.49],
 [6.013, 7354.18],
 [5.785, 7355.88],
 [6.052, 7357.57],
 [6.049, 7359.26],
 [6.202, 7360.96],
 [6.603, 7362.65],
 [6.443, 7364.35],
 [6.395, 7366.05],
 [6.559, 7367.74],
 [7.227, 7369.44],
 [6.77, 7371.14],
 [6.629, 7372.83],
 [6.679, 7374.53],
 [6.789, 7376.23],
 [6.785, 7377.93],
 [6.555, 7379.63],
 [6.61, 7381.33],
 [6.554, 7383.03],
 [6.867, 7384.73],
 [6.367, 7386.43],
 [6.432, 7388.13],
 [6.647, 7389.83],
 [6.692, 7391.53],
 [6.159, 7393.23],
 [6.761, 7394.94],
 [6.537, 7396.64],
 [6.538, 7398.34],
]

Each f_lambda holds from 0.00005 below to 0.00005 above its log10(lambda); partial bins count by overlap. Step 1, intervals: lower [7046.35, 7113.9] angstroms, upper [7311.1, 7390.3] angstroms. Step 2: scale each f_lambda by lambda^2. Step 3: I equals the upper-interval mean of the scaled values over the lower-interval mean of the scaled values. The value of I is 1.07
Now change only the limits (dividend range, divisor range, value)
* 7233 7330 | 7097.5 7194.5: 1.06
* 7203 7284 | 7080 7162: 1.05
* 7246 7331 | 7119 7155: 1.07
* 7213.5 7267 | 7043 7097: 1.03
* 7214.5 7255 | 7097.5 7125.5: 1.06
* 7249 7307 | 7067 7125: 1.04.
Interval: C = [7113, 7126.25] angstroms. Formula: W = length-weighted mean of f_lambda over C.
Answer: 6.36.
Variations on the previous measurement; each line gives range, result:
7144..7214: 6.29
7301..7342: 6.44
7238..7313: 6.38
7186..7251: 6.44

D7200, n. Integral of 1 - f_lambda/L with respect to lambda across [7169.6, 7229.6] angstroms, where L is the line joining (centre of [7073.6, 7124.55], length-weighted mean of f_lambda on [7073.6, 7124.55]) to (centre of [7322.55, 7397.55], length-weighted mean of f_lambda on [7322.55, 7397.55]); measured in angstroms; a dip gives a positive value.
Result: 0.9 angstroms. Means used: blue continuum 6.4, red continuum 6.51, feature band 6.34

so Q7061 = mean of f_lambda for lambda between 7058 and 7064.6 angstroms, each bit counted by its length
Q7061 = 6.6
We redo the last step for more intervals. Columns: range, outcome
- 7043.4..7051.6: 7.09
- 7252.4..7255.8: 6.03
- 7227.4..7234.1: 6.51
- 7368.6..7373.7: 6.88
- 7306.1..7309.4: 6.5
